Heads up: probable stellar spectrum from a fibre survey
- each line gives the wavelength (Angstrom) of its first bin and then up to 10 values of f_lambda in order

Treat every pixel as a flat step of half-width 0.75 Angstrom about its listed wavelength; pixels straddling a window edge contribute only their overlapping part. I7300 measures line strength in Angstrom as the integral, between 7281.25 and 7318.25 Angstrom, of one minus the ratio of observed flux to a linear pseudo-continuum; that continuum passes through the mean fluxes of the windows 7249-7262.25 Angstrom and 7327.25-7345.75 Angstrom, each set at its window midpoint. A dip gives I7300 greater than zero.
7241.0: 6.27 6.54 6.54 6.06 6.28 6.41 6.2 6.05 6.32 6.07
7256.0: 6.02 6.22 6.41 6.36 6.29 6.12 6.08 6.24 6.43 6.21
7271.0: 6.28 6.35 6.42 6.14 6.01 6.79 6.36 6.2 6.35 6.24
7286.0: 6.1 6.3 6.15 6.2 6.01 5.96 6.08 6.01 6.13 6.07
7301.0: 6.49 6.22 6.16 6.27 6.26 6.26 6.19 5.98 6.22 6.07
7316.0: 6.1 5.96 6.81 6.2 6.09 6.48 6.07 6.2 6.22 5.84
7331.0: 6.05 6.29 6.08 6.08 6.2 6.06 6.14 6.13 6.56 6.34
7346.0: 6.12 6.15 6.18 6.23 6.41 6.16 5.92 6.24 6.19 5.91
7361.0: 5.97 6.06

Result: 0.2 Angstrom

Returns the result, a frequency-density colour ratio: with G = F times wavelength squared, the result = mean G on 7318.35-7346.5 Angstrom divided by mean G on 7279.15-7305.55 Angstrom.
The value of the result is 1.0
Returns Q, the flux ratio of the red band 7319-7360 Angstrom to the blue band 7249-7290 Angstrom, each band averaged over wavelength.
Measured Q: 1.0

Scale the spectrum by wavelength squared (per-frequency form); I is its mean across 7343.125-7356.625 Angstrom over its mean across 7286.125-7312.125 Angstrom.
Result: 1.02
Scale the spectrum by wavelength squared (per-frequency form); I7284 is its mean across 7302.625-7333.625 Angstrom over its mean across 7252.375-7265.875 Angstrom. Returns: 1.0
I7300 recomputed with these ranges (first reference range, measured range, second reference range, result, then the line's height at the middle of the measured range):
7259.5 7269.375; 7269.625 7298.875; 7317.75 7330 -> 0.2 Angstrom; 6.25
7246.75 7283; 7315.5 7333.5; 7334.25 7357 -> 0.1 Angstrom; 6.21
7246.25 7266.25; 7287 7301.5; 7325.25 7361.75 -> 0.1 Angstrom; 6.19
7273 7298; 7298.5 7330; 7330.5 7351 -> 0.0 Angstrom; 6.2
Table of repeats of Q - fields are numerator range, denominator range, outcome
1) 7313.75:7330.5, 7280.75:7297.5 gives 1.01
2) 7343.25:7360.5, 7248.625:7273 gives 0.99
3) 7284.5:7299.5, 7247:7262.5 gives 0.98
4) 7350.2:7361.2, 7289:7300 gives 1.01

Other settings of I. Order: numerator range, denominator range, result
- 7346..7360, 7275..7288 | 1.00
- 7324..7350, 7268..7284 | 0.99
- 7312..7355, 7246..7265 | 1.02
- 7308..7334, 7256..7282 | 1.00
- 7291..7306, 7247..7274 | 0.99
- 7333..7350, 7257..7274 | 1.01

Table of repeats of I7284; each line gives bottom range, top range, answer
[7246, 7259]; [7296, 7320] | 1.01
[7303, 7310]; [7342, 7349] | 1.02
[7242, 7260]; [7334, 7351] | 1.01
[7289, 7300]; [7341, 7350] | 1.04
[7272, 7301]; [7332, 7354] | 1.02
